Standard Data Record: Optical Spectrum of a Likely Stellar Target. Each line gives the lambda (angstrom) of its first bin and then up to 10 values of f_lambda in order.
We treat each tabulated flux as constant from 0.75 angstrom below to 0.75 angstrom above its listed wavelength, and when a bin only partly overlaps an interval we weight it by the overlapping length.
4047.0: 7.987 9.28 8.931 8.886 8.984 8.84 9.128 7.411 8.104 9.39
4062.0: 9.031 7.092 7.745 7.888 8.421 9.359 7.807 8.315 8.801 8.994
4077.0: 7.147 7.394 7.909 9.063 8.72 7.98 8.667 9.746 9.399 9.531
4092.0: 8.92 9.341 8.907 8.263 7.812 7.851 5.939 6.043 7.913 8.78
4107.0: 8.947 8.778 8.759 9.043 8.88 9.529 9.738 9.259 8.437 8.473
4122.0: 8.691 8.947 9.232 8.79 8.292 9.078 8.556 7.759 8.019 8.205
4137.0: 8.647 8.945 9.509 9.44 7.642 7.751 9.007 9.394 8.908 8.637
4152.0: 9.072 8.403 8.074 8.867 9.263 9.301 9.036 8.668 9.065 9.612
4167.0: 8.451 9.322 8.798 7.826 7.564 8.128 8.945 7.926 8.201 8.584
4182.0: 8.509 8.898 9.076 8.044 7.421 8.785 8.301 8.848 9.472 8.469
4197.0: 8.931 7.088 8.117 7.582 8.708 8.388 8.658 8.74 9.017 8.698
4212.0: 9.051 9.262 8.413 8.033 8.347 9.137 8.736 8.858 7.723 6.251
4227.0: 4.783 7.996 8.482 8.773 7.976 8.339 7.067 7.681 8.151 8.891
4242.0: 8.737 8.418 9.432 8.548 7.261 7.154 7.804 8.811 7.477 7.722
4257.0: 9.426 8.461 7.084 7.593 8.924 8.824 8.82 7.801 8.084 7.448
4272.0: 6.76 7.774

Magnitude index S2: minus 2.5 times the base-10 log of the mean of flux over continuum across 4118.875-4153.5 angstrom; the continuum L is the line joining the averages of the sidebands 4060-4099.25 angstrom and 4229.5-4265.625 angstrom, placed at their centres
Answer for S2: -0.033 mag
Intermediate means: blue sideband 8.51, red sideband 8.21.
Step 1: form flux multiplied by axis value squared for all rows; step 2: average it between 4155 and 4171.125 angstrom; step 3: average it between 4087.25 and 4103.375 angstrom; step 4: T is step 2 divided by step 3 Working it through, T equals 1.12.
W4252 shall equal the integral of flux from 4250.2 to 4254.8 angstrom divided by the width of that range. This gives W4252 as 8.02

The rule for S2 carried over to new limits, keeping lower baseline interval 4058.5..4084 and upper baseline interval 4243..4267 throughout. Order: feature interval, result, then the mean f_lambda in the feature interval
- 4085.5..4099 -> -0.08 mag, 8.94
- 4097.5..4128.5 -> -0.03 mag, 8.49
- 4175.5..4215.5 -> -0.03 mag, 8.52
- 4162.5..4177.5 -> -0.04 mag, 8.6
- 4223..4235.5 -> 0.09 mag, 7.56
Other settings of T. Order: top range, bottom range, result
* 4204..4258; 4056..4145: 1.03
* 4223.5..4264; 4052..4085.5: 1.04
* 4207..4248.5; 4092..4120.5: 1.03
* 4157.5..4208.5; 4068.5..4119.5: 1.05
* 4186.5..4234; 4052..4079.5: 1.07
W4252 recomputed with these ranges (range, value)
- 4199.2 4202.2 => 7.84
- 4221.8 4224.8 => 8.25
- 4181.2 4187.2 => 8.64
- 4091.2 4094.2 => 9.13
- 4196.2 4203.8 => 8.09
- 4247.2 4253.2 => 7.76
